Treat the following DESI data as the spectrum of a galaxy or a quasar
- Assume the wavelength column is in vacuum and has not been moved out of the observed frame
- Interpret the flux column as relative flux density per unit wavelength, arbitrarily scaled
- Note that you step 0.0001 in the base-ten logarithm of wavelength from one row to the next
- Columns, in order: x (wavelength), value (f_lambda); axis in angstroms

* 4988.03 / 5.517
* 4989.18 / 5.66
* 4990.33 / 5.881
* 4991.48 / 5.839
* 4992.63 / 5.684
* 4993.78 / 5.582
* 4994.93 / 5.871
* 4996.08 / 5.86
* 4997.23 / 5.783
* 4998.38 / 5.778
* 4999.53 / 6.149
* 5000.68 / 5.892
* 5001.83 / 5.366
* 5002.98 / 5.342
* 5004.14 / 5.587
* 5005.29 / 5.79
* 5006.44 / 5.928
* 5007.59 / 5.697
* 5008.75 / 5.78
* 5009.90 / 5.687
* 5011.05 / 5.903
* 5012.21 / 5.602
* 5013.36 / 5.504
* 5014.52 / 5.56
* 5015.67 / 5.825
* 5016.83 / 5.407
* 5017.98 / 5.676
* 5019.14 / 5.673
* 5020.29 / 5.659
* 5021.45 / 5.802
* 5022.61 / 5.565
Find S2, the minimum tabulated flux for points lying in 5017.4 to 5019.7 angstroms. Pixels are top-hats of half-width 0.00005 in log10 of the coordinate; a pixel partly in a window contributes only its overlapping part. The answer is 5.673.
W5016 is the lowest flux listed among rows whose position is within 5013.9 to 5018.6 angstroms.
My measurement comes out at 5.407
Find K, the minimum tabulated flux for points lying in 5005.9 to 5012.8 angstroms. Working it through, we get 5.602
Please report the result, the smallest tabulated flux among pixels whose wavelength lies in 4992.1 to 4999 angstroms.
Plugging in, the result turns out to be 5.582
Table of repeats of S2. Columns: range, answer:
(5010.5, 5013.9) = 5.504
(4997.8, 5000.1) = 5.778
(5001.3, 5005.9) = 5.342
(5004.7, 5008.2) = 5.697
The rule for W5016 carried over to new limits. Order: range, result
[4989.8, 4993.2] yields 5.684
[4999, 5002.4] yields 5.366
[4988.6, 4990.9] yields 5.66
